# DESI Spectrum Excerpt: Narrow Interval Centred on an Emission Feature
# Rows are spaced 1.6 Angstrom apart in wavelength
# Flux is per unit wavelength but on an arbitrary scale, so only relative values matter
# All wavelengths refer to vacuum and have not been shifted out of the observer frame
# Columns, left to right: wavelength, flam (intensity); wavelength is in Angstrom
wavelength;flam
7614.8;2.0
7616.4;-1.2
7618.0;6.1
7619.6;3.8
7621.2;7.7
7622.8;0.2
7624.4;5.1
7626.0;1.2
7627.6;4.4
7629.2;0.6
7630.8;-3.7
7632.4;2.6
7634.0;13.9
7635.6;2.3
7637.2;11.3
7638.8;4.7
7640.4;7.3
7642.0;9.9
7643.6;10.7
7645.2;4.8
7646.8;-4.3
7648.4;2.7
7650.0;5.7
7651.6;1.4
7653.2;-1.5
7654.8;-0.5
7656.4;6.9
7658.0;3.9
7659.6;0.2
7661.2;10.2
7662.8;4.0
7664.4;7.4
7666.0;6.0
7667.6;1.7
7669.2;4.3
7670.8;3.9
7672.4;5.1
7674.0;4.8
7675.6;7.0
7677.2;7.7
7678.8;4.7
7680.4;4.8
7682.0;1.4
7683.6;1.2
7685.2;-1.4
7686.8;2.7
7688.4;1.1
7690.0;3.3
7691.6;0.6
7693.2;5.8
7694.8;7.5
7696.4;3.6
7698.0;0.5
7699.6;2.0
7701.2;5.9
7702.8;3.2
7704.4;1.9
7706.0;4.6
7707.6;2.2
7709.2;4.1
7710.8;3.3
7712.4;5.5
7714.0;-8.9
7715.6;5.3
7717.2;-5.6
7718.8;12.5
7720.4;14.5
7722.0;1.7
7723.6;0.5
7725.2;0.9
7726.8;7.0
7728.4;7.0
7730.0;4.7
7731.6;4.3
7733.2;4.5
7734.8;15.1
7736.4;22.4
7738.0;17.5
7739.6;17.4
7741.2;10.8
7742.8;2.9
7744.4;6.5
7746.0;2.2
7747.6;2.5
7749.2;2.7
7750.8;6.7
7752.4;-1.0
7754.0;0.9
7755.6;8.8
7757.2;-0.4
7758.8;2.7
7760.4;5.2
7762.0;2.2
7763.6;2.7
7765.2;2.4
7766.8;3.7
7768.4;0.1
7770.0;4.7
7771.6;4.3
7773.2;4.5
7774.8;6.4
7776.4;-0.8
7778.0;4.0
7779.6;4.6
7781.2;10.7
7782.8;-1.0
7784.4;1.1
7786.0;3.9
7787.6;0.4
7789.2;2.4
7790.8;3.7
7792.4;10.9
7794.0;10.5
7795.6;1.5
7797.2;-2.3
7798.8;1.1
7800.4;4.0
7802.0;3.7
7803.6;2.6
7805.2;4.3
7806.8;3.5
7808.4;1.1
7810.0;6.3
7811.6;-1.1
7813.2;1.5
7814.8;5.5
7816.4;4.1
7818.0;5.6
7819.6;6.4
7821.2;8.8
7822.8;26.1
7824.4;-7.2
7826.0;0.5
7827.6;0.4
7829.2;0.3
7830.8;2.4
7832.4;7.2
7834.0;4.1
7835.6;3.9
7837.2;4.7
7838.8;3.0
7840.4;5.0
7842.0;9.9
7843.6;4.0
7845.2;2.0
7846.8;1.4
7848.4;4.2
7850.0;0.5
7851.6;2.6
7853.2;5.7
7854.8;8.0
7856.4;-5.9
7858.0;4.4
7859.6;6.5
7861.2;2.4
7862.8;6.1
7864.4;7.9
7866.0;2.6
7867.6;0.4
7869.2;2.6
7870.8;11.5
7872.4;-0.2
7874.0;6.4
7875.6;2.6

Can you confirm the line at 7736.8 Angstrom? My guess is H-gamma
